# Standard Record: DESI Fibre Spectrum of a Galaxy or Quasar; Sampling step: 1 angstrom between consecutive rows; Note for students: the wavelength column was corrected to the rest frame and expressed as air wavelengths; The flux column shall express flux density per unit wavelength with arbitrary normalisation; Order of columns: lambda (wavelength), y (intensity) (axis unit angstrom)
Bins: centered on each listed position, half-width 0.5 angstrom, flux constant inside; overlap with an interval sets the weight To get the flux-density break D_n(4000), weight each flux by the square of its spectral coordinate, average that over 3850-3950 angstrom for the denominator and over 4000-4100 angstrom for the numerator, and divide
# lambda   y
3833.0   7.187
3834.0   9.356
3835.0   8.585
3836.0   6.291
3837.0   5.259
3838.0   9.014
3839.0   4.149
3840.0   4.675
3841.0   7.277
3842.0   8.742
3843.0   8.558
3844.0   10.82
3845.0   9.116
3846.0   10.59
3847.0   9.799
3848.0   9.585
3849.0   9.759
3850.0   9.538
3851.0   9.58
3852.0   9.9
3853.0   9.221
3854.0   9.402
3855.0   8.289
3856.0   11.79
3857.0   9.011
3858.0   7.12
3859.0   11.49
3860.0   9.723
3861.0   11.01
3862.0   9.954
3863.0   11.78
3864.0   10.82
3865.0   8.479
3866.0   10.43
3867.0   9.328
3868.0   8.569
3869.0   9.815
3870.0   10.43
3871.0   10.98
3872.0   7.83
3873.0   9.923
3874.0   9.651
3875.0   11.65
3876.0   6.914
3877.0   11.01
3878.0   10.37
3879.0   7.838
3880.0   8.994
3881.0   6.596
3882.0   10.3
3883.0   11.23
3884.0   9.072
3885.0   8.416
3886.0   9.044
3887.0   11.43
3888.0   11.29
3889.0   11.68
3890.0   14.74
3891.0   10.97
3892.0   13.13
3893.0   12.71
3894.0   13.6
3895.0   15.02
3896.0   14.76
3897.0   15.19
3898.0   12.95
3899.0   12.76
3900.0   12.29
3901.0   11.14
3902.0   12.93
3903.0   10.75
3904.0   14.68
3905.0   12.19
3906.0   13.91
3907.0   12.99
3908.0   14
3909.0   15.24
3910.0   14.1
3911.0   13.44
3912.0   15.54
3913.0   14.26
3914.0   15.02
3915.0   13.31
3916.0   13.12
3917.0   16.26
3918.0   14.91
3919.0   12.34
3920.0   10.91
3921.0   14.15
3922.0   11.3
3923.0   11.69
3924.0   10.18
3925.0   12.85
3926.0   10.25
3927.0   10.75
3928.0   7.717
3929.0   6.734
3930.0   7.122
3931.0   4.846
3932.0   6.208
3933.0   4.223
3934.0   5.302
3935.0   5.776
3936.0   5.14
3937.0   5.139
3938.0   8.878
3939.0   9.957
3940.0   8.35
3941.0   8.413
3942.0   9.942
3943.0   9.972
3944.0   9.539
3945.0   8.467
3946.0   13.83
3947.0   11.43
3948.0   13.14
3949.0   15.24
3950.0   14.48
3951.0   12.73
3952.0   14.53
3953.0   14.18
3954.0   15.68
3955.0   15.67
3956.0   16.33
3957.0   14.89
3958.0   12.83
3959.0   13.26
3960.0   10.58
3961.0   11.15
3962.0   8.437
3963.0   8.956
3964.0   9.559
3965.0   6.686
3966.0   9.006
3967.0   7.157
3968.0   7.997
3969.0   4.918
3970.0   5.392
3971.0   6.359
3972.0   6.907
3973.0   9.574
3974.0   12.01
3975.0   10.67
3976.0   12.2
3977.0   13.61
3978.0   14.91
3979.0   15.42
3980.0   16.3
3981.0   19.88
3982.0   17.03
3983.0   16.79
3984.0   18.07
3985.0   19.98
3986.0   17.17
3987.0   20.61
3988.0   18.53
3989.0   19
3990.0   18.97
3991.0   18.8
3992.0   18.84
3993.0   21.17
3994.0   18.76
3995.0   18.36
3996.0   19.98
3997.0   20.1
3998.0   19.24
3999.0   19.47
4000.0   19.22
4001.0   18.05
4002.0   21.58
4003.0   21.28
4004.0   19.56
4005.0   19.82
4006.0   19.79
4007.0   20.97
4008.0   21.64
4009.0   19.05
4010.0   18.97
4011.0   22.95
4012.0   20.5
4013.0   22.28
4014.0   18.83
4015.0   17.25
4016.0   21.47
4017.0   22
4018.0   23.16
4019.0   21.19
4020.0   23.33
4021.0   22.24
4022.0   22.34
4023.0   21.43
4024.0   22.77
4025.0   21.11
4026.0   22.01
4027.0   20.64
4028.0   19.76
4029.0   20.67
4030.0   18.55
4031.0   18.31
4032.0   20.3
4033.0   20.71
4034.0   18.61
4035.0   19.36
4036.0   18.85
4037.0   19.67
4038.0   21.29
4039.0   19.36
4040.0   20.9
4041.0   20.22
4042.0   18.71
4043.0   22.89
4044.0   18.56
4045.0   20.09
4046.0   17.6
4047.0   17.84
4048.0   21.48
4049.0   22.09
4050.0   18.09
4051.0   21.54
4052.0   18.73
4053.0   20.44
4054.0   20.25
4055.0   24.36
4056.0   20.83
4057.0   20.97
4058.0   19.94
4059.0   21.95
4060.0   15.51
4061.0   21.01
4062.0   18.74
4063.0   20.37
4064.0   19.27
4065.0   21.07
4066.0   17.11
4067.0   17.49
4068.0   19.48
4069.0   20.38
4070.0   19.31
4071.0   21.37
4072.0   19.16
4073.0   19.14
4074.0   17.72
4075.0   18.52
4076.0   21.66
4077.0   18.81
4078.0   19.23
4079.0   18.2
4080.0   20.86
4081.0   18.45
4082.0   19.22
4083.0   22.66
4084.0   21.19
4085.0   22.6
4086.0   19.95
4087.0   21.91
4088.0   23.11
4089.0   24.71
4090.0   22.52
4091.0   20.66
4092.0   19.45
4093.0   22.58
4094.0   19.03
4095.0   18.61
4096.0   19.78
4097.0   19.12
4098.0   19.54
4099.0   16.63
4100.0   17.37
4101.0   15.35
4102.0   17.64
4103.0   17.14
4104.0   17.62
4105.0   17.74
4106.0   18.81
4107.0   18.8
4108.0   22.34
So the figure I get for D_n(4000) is 2.02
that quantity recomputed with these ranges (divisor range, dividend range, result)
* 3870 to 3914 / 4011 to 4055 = 1.86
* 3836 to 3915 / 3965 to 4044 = 1.81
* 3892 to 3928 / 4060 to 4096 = 1.67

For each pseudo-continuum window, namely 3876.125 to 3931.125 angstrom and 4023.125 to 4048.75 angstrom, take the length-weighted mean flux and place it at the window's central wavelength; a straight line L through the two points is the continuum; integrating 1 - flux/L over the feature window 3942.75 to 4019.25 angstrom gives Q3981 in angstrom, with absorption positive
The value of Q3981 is 5.6 angstrom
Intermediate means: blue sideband 11.9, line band 15.6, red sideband 20.1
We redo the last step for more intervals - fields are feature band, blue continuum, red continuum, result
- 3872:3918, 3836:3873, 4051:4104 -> -3.9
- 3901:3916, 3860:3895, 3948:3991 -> -3.0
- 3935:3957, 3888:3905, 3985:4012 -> 6.6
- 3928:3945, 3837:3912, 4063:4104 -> 7.7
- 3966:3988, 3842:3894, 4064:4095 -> 3.4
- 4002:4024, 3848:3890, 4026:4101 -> -4.7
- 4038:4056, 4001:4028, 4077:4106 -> 0.2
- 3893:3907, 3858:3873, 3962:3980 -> -4.8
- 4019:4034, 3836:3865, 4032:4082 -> -2.3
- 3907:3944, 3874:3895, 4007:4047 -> 7.6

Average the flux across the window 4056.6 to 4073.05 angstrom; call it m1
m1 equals 19.5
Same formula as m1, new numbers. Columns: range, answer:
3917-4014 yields 13.6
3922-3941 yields 7.95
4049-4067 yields 20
